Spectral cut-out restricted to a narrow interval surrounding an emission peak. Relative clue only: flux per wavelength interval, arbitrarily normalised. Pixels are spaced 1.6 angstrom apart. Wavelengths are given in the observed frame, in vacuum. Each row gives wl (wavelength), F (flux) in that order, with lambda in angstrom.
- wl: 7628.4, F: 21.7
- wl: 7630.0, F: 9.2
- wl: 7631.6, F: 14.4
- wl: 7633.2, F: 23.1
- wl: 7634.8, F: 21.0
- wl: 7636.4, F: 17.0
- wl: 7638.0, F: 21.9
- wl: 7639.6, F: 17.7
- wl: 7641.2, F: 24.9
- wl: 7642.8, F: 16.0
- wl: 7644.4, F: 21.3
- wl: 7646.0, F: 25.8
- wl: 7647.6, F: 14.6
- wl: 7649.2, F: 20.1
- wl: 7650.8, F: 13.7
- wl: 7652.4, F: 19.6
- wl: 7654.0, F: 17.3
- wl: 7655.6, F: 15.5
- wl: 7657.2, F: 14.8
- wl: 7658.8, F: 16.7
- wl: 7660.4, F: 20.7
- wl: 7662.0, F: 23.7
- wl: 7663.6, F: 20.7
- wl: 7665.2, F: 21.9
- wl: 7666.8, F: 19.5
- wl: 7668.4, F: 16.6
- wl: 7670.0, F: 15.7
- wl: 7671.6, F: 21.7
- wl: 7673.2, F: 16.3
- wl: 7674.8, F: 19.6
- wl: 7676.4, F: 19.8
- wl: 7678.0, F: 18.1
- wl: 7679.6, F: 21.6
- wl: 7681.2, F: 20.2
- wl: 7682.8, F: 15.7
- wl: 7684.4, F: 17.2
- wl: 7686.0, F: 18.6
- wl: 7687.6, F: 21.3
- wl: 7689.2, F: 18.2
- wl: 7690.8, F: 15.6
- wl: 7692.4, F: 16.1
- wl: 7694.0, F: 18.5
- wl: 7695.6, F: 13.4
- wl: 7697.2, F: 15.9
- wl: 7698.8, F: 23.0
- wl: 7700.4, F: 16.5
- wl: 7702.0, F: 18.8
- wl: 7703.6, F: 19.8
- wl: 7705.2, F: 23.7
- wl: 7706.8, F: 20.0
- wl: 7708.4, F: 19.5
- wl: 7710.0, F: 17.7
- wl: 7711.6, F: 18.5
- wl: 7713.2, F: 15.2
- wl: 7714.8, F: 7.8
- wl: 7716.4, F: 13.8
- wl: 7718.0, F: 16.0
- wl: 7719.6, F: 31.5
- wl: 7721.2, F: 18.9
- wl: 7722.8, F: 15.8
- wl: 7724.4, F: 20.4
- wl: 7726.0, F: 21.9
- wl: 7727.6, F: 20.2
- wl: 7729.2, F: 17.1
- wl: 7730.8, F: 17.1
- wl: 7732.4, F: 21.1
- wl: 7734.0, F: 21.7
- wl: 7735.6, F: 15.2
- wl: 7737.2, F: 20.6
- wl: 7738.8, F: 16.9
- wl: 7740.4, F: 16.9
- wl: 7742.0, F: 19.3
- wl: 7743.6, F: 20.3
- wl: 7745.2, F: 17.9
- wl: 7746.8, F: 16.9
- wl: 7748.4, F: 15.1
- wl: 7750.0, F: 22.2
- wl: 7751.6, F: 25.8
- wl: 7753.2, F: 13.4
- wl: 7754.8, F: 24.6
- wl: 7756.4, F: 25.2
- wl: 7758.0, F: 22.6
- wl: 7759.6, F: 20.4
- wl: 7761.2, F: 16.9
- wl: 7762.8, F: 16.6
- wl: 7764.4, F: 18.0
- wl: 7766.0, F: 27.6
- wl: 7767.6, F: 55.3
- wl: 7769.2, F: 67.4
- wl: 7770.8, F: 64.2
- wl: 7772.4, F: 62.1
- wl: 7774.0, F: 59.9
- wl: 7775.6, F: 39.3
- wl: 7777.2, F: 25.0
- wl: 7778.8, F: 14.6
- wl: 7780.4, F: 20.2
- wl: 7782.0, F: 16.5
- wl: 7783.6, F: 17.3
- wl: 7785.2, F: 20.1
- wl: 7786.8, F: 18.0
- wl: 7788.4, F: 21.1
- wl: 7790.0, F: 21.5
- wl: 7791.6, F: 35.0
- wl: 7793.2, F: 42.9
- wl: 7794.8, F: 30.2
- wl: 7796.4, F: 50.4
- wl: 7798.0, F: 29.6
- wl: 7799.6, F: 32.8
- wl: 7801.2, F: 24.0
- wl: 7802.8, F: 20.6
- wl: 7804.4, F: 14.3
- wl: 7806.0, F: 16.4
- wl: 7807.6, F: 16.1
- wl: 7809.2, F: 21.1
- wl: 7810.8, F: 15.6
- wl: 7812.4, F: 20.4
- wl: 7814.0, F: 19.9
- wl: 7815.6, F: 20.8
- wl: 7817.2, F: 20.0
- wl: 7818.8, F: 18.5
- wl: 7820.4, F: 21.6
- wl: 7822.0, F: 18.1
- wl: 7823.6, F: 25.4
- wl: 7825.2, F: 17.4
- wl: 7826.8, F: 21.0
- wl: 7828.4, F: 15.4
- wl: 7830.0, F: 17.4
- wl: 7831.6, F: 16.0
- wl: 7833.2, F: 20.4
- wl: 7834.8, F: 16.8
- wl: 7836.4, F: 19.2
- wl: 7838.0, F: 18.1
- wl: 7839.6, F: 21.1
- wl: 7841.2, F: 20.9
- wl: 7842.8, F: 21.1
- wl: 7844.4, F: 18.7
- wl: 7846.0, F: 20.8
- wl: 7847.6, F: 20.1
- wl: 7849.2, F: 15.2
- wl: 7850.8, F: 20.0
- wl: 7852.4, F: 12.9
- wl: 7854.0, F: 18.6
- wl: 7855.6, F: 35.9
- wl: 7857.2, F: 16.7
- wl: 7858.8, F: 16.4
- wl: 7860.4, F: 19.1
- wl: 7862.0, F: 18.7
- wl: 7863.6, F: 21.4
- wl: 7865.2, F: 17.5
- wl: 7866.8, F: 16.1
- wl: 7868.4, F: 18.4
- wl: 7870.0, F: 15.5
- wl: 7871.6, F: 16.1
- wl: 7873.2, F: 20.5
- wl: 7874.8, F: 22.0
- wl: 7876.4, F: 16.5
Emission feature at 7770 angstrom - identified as H-alpha 6563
